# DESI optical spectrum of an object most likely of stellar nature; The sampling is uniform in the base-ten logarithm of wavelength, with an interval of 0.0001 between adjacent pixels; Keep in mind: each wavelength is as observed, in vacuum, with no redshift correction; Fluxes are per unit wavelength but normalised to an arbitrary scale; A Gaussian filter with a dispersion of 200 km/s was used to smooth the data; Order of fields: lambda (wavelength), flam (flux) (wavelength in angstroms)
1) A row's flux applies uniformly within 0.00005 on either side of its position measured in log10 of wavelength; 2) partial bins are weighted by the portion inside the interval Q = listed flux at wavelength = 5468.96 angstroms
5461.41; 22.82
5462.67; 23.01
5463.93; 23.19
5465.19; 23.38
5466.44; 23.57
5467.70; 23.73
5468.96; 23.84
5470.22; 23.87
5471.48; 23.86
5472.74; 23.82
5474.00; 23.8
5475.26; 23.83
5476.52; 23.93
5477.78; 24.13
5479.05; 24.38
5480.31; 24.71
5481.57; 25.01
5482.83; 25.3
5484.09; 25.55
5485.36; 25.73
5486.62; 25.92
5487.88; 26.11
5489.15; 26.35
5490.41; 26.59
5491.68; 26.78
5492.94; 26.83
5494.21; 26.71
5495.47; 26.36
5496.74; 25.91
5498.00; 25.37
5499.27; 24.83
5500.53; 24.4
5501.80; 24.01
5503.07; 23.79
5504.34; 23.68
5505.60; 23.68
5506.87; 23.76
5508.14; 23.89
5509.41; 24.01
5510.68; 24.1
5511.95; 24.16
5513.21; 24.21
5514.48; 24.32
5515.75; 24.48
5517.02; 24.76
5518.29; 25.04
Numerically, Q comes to 23.84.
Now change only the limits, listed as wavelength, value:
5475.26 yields 23.83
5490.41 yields 26.59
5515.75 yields 24.48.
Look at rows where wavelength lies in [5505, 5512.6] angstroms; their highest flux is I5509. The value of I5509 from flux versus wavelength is 24.16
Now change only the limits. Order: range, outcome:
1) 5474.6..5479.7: 24.38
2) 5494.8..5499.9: 26.36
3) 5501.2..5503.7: 24.01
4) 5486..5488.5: 26.11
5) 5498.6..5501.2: 24.83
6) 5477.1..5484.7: 25.55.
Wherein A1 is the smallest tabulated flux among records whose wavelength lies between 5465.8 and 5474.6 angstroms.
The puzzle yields 23.57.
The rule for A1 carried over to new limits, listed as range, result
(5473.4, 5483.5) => 23.8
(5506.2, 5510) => 23.76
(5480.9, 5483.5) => 25.01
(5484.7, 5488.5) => 25.73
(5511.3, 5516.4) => 24.16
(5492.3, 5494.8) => 26.71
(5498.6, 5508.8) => 23.68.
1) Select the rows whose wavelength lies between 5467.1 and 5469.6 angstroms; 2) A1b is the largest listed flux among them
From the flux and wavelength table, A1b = 23.84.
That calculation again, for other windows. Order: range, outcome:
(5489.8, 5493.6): 26.83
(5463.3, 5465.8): 23.38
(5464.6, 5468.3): 23.73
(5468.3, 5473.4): 23.87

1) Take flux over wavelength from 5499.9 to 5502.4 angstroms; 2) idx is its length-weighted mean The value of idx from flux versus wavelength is 24.2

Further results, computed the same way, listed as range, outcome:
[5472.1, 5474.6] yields 23.8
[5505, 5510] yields 23.8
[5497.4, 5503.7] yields 24.5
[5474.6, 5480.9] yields 24.2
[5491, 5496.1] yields 26.7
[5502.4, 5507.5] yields 23.7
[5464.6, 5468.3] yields 23.6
